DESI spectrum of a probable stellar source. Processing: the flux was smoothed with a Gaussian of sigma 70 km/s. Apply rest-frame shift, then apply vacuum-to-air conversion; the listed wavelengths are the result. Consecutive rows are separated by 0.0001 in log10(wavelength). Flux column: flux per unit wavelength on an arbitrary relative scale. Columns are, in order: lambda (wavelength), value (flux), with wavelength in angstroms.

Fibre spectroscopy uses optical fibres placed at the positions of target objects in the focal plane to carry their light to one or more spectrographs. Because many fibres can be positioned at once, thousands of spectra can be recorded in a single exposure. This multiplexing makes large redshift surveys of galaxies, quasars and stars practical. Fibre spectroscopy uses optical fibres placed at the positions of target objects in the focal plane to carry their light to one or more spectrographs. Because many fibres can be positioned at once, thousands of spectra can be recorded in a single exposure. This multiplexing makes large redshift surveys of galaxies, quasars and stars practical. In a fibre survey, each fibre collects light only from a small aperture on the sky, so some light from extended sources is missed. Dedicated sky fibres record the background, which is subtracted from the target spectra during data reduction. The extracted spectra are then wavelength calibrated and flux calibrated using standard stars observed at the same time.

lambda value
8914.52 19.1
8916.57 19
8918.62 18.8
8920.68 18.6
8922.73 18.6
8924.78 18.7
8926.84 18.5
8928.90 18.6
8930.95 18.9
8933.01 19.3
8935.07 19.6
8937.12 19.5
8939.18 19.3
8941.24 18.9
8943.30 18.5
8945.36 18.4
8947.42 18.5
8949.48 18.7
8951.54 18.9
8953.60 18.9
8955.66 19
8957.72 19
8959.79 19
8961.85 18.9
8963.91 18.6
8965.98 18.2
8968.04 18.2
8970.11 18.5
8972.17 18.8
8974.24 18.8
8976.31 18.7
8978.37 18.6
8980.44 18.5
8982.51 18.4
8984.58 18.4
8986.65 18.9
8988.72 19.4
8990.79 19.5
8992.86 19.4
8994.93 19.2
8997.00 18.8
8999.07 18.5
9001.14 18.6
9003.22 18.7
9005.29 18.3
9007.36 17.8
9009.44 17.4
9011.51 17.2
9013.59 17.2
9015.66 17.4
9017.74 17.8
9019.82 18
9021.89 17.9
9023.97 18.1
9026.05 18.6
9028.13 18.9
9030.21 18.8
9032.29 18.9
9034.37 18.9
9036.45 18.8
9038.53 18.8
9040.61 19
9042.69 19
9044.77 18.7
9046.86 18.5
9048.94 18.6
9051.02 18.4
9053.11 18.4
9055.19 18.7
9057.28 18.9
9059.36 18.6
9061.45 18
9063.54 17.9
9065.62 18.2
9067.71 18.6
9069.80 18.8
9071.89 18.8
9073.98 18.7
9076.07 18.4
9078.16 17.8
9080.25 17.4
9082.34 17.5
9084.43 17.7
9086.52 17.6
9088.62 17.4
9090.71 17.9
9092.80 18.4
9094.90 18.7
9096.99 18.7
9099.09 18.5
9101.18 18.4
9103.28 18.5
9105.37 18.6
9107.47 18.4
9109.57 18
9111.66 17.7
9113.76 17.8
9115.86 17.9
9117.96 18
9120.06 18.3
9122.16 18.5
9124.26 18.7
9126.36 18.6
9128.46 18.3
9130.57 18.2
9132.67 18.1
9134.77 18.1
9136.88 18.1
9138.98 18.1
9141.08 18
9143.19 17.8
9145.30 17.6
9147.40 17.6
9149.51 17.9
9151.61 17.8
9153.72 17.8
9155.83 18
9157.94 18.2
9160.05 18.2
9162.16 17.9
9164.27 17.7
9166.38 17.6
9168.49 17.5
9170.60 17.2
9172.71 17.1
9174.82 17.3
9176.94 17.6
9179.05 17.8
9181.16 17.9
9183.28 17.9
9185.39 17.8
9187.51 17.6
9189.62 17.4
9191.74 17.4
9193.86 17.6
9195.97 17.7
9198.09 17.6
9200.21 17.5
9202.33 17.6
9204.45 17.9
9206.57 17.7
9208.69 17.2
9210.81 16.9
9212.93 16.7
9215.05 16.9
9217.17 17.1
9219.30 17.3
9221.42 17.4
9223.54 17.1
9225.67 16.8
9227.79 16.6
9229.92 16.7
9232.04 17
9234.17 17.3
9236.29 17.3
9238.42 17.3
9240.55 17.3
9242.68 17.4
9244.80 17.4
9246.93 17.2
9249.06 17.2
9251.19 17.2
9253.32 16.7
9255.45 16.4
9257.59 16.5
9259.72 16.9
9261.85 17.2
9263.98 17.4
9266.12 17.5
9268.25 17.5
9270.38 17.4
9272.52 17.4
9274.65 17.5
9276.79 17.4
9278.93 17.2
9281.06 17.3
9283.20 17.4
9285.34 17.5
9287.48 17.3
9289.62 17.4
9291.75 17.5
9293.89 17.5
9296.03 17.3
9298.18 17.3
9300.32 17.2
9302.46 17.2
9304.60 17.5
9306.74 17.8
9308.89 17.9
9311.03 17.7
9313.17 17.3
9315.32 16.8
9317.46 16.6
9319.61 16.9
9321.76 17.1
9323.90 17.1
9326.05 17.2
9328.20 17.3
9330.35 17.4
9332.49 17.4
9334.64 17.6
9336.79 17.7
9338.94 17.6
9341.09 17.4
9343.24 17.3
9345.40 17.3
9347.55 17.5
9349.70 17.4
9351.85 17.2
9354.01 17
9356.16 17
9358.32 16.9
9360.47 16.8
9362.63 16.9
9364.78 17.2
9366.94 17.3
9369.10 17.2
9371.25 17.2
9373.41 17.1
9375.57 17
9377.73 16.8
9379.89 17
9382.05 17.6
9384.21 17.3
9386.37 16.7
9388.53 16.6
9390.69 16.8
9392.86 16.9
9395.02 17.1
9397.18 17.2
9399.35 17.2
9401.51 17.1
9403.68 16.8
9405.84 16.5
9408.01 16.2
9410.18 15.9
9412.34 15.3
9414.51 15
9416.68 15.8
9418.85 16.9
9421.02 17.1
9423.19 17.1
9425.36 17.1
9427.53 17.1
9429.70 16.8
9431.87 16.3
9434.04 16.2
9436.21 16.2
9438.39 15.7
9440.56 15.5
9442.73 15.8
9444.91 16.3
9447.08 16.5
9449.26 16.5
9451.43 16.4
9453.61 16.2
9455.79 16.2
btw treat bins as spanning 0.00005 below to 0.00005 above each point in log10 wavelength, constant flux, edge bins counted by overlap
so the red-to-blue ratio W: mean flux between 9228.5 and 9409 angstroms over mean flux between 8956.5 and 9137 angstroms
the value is 0.93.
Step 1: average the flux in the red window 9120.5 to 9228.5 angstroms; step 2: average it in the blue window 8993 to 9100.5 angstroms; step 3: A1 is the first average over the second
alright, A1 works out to 1.0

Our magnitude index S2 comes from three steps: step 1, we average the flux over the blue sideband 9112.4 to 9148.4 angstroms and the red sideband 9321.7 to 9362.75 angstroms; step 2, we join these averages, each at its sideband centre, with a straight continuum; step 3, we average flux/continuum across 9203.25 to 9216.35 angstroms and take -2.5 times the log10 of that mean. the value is 0.03 mag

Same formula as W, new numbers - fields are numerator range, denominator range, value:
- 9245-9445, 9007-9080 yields 0.93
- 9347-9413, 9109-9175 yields 0.94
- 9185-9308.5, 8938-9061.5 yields 0.93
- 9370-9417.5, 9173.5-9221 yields 0.96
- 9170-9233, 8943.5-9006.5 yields 0.93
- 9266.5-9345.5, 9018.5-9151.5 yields 0.95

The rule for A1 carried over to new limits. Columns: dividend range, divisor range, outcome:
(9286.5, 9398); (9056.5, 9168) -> 0.95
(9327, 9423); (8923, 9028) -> 0.91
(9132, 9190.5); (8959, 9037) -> 0.96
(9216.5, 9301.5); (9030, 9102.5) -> 0.93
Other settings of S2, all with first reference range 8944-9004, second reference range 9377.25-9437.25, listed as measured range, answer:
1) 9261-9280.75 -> -0.004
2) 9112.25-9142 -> -0.010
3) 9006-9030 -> 0.039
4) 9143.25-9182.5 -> 0.008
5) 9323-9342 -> -0.025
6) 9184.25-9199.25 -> 0.007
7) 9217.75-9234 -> 0.034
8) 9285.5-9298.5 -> -0.011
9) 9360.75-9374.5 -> -0.017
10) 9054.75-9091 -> 0.007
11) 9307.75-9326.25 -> -0.005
